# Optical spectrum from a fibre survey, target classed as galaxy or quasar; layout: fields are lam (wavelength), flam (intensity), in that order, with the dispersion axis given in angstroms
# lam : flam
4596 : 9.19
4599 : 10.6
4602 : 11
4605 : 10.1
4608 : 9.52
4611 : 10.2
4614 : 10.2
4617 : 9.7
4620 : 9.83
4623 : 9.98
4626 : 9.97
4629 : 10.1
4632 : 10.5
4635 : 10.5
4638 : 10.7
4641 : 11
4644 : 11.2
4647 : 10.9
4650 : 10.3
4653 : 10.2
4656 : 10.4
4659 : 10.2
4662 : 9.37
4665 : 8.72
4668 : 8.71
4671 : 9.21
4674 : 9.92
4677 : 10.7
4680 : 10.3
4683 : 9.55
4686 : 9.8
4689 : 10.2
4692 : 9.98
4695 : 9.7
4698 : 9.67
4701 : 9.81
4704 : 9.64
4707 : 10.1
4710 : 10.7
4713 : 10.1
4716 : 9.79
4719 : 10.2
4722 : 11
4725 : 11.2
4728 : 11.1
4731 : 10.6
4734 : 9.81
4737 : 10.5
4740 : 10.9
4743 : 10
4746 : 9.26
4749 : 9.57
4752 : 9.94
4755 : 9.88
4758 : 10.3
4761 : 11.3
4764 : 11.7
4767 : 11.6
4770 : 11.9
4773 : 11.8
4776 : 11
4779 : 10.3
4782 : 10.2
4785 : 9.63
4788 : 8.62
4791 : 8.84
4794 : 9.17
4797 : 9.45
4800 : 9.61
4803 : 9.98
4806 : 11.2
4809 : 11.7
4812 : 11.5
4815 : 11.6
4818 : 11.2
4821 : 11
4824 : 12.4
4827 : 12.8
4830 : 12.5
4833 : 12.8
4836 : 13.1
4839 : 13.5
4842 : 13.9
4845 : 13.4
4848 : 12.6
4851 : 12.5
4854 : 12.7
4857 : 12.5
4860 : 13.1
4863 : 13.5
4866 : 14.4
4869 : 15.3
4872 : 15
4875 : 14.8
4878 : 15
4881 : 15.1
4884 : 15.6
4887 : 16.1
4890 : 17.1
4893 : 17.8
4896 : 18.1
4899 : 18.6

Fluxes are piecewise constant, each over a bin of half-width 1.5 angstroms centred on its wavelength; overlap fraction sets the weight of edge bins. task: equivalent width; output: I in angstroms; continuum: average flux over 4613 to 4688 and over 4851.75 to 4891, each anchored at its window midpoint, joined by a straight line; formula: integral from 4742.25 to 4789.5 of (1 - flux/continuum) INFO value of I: 7.5 angstroms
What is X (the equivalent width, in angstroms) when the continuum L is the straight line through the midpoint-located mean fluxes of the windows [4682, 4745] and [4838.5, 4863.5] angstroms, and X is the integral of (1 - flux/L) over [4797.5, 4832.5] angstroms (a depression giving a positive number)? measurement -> 2.6 angstroms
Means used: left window 10.2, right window 13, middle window 11.4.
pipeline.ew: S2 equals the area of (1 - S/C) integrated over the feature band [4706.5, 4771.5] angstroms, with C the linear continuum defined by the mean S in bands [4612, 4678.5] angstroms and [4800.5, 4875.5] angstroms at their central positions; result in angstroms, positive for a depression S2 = 4.78 angstroms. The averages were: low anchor 10.1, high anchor 12.7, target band 10.5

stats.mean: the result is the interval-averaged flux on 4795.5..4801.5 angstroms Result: 9.53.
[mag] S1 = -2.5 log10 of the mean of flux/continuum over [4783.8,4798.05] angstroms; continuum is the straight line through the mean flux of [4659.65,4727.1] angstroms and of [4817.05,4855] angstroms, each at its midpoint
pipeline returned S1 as 0.28 mag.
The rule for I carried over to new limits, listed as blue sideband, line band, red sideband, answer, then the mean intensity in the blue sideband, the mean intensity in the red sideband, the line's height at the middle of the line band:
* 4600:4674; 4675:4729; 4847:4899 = 5.9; 10.1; 14.9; 11.4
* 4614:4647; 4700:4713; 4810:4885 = 1.5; 10.4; 13.2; 11.4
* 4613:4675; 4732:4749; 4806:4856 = 1.8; 10.1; 12.4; 11.3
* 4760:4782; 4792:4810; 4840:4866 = 2.8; 11.3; 13.1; 12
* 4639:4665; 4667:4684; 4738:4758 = 0.8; 10.4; 9.97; 10.3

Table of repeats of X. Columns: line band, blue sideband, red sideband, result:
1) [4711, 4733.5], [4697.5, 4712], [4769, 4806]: -1.2 angstroms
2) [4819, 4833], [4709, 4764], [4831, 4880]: 0.7 angstroms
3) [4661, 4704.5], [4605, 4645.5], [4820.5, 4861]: 5.0 angstroms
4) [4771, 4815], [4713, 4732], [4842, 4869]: 6.3 angstroms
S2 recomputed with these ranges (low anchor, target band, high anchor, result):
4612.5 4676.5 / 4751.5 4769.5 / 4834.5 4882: 1.8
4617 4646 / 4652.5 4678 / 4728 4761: 1.6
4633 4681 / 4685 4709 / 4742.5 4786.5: 1.0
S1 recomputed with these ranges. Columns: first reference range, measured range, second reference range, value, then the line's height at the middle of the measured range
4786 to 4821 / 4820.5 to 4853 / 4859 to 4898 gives -0.02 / 12.6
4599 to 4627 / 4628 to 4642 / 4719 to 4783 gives -0.04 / 10.2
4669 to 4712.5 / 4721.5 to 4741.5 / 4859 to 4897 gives 0.04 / 11.1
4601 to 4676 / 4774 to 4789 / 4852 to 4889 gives 0.26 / 12.8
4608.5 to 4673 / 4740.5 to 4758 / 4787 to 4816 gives 0.03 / 10.1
